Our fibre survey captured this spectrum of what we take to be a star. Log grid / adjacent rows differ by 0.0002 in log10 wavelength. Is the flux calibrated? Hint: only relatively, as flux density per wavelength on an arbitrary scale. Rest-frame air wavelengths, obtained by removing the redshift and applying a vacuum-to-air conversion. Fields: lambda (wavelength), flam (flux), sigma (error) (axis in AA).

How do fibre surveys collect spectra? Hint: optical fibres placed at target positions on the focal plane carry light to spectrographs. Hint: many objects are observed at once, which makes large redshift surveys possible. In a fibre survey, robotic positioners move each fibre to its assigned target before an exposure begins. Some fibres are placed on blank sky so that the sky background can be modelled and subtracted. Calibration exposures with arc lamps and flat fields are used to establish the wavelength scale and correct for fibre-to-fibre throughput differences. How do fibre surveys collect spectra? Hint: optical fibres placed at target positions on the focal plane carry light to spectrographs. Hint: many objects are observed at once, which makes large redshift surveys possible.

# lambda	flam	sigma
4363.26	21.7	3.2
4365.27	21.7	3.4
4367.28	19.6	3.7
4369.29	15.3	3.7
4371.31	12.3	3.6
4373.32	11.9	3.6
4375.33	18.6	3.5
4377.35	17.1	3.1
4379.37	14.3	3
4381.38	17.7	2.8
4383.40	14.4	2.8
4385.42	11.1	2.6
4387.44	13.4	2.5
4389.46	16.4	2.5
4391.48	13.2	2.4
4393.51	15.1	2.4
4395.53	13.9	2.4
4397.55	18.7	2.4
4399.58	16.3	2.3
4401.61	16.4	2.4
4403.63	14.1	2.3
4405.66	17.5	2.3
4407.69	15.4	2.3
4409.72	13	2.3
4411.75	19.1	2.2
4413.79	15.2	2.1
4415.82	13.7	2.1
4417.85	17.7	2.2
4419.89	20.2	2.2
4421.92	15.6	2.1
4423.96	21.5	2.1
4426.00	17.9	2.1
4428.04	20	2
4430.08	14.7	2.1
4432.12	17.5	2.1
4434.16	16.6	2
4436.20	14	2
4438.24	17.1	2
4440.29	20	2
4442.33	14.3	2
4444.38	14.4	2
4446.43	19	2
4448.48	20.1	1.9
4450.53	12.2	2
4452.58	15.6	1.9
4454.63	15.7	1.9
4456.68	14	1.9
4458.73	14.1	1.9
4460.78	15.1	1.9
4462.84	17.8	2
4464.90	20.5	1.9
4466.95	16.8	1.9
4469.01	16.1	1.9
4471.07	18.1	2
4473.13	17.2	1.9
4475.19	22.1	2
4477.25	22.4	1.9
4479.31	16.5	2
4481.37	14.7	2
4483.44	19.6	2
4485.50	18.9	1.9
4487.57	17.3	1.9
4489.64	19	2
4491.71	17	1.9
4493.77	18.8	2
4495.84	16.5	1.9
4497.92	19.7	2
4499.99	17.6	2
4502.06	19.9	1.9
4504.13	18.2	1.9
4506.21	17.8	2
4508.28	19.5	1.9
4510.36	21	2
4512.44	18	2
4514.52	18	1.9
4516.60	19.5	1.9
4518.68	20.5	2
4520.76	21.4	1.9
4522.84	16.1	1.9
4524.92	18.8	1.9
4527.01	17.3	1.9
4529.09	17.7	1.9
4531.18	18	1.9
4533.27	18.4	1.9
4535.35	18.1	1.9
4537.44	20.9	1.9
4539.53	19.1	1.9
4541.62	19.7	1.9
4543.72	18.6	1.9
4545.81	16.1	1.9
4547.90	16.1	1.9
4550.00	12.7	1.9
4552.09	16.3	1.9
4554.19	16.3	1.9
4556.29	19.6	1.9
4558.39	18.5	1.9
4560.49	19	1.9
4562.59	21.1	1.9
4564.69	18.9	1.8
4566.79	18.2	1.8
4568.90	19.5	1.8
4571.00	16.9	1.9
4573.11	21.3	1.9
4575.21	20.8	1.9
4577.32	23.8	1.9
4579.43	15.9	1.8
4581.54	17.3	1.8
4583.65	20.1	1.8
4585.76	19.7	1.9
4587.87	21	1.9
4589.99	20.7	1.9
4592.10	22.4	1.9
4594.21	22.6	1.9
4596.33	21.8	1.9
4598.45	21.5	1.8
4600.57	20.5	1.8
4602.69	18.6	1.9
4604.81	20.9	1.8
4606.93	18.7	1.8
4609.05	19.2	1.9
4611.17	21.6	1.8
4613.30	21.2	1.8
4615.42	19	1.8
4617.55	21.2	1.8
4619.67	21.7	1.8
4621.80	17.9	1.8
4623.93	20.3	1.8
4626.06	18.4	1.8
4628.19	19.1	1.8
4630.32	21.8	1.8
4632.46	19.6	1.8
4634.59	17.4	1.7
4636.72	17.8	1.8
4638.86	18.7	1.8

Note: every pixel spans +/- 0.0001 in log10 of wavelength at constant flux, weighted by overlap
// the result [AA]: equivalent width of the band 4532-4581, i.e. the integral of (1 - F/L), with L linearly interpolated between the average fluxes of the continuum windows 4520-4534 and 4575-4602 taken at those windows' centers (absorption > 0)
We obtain 2.1 AA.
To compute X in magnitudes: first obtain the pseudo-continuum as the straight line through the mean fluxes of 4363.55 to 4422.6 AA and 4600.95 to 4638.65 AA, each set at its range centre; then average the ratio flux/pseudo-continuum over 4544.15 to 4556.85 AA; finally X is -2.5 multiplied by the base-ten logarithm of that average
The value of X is 0.15 mag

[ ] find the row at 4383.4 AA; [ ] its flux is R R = 14.4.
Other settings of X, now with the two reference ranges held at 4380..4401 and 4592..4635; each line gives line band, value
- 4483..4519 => -0.06 mag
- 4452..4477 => -0.02 mag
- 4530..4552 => 0.05 mag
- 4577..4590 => 0.00 mag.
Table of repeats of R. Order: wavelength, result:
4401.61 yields 16.4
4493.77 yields 18.8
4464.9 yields 20.5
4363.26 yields 21.7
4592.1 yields 22.4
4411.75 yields 19.1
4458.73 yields 14.1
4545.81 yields 16.1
